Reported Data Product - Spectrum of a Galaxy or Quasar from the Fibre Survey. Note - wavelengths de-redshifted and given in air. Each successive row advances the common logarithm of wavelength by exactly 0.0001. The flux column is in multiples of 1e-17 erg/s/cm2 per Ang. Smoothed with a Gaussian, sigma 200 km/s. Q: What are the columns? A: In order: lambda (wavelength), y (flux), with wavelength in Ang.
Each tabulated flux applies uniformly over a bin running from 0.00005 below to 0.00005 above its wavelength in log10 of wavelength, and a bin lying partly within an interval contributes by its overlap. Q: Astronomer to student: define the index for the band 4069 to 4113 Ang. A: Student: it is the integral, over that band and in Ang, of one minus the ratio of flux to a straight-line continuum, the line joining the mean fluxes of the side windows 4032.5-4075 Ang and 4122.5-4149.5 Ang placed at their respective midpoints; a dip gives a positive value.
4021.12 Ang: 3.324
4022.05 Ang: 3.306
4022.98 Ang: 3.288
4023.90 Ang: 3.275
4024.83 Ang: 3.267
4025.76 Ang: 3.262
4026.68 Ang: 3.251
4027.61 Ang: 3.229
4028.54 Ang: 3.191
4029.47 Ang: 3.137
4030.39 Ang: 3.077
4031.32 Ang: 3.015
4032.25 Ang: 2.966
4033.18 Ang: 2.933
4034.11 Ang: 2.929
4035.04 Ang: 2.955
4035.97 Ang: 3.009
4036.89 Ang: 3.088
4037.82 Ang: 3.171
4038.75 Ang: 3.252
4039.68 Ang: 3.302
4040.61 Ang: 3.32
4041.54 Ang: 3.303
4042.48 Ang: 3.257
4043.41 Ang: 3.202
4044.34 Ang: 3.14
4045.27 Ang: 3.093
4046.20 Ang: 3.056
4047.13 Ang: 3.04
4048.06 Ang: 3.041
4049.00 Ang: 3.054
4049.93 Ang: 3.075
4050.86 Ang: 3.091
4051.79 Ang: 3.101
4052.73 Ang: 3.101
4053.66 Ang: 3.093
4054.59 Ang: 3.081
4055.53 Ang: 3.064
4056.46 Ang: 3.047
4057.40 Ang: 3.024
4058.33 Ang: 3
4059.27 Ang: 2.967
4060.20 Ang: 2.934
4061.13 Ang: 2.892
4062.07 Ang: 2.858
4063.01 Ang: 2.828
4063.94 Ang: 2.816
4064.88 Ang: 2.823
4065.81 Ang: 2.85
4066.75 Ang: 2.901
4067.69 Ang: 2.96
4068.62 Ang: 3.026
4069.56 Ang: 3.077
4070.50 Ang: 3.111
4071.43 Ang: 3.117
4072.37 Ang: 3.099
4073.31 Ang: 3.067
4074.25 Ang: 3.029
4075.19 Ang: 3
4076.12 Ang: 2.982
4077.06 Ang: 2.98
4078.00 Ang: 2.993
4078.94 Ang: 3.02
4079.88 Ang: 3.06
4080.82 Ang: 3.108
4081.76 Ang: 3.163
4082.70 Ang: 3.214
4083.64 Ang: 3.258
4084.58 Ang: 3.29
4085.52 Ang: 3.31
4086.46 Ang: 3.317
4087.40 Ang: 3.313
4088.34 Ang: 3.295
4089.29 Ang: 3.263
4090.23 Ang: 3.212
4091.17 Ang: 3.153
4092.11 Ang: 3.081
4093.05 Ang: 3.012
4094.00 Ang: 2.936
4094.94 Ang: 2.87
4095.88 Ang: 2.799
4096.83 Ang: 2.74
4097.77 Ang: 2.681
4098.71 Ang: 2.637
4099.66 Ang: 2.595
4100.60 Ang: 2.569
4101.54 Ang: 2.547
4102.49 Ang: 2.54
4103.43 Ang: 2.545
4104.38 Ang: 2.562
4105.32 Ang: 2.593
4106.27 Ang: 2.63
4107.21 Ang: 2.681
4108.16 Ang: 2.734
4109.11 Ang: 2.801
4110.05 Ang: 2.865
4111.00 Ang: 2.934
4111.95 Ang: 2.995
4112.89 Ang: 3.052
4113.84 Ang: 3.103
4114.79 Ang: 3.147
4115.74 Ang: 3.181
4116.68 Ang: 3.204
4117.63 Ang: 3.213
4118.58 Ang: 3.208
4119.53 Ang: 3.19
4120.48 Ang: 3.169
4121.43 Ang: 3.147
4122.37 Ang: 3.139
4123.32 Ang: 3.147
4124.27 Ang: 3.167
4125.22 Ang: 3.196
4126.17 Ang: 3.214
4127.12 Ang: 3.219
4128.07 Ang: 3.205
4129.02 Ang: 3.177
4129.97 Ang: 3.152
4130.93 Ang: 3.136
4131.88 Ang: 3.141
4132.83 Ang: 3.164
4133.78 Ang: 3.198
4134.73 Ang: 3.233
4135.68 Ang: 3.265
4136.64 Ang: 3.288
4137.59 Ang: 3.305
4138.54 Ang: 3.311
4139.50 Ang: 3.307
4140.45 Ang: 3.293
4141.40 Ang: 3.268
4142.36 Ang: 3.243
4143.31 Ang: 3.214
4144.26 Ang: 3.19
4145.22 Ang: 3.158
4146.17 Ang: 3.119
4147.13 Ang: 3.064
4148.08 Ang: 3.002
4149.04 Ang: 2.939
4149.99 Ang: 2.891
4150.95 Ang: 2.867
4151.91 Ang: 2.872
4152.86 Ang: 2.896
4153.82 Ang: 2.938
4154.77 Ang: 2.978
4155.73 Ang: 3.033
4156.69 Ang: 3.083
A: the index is 2.2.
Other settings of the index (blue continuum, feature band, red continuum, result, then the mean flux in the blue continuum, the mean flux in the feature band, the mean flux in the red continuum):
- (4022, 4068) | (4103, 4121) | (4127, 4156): 1.0 Ang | 3.08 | 2.94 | 3.13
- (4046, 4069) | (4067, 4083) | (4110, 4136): -0.1 Ang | 2.99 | 3.06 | 3.15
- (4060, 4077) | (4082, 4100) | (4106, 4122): -0.4 Ang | 2.97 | 3.06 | 3.02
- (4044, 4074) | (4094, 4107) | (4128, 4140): 2.0 Ang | 3.01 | 2.65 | 3.22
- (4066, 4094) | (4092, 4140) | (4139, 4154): 1.5 Ang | 3.11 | 3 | 3.08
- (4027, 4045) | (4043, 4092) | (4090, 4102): -1.7 Ang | 3.13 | 3.07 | 2.83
